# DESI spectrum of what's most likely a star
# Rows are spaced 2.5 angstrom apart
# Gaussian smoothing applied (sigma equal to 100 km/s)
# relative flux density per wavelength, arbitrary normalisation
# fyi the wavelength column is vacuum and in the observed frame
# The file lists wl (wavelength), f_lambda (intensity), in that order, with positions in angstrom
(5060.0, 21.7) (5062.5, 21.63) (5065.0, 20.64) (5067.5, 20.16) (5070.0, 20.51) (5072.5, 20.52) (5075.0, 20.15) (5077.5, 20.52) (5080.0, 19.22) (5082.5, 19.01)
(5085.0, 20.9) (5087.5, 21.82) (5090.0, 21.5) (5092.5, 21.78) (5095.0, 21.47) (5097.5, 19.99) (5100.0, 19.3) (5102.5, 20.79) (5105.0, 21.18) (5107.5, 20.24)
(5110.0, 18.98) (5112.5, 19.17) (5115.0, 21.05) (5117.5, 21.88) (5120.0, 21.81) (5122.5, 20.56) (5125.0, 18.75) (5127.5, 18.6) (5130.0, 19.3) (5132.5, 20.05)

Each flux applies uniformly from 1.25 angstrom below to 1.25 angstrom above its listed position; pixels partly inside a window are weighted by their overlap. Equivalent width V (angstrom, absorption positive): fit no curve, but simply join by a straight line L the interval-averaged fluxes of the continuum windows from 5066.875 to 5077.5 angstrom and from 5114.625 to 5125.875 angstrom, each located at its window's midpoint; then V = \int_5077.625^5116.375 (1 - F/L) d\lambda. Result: 0.3 angstrom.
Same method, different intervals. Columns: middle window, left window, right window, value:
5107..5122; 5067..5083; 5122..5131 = -0.88 angstrom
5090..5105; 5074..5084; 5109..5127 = -0.59 angstrom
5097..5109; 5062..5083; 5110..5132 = -0.09 angstrom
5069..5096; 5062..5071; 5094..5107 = -0.10 angstrom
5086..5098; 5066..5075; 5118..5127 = -0.60 angstrom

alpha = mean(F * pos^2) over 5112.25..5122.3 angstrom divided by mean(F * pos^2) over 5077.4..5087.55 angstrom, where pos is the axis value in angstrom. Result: 1.07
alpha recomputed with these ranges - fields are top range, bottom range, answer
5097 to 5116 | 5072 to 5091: 0.99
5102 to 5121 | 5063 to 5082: 1.03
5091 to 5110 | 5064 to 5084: 1.03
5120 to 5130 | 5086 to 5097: 0.92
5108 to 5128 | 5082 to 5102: 0.98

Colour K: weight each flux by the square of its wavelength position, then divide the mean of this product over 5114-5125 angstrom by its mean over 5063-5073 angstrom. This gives 1.05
